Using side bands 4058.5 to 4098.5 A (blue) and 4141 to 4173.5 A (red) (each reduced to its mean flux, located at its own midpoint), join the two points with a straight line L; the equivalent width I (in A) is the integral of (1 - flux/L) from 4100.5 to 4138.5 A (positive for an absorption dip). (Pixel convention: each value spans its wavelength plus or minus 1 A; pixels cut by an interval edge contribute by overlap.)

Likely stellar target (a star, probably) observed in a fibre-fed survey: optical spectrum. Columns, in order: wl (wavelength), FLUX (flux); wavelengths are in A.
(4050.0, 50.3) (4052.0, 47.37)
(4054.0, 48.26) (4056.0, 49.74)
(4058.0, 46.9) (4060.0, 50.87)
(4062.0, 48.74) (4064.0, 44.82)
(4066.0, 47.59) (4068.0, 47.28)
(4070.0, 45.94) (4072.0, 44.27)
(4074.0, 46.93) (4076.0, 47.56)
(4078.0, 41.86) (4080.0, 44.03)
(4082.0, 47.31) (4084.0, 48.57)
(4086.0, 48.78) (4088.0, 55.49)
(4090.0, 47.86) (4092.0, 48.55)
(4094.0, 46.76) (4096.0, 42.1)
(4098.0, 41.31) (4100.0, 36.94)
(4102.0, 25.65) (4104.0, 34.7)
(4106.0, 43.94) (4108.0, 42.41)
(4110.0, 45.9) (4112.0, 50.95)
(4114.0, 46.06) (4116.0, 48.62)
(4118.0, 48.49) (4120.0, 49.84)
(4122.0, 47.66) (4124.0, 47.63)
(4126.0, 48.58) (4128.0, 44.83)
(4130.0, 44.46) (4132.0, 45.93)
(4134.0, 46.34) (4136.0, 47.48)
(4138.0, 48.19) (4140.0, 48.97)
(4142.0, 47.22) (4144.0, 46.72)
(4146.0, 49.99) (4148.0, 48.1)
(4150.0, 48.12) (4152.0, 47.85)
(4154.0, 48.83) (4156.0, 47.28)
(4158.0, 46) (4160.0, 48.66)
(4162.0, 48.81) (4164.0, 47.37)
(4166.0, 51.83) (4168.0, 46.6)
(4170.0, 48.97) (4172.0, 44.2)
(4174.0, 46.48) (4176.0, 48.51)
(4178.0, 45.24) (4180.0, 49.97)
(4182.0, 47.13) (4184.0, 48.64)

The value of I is 1.9 A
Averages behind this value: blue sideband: 46.9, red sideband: 47.9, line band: 45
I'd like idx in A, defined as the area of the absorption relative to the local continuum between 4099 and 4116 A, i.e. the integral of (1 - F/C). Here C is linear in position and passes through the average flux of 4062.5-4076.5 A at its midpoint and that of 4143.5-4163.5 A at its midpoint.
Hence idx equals 2.1 A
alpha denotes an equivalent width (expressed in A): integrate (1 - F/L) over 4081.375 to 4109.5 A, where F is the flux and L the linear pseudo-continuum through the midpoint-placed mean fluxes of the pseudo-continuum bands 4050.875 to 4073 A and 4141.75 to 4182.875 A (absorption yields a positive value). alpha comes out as 2.4 A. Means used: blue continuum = 47.5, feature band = 43.6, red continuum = 47.8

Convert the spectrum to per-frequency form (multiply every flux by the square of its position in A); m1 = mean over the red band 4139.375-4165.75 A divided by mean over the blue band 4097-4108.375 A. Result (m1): 1.3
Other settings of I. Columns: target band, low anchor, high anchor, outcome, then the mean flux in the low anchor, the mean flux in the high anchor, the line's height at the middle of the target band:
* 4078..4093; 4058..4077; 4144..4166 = -0.3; 47.1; 48.2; 47.3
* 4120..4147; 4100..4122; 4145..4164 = -0.8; 43.5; 48.1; 45.9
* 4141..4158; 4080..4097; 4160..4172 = 0.1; 47.9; 48.3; 48.2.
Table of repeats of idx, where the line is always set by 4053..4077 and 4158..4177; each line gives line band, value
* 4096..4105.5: 2.3 A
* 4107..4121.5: 0.0 A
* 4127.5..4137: 0.4 A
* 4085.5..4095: -0.4 A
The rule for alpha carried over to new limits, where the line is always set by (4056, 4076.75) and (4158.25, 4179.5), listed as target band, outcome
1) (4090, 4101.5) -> 1.1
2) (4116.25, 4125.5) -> -0.2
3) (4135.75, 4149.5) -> -0.2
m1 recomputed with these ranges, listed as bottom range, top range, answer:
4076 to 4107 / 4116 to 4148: 1.11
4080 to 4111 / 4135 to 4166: 1.13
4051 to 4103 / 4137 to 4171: 1.09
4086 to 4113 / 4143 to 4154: 1.14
